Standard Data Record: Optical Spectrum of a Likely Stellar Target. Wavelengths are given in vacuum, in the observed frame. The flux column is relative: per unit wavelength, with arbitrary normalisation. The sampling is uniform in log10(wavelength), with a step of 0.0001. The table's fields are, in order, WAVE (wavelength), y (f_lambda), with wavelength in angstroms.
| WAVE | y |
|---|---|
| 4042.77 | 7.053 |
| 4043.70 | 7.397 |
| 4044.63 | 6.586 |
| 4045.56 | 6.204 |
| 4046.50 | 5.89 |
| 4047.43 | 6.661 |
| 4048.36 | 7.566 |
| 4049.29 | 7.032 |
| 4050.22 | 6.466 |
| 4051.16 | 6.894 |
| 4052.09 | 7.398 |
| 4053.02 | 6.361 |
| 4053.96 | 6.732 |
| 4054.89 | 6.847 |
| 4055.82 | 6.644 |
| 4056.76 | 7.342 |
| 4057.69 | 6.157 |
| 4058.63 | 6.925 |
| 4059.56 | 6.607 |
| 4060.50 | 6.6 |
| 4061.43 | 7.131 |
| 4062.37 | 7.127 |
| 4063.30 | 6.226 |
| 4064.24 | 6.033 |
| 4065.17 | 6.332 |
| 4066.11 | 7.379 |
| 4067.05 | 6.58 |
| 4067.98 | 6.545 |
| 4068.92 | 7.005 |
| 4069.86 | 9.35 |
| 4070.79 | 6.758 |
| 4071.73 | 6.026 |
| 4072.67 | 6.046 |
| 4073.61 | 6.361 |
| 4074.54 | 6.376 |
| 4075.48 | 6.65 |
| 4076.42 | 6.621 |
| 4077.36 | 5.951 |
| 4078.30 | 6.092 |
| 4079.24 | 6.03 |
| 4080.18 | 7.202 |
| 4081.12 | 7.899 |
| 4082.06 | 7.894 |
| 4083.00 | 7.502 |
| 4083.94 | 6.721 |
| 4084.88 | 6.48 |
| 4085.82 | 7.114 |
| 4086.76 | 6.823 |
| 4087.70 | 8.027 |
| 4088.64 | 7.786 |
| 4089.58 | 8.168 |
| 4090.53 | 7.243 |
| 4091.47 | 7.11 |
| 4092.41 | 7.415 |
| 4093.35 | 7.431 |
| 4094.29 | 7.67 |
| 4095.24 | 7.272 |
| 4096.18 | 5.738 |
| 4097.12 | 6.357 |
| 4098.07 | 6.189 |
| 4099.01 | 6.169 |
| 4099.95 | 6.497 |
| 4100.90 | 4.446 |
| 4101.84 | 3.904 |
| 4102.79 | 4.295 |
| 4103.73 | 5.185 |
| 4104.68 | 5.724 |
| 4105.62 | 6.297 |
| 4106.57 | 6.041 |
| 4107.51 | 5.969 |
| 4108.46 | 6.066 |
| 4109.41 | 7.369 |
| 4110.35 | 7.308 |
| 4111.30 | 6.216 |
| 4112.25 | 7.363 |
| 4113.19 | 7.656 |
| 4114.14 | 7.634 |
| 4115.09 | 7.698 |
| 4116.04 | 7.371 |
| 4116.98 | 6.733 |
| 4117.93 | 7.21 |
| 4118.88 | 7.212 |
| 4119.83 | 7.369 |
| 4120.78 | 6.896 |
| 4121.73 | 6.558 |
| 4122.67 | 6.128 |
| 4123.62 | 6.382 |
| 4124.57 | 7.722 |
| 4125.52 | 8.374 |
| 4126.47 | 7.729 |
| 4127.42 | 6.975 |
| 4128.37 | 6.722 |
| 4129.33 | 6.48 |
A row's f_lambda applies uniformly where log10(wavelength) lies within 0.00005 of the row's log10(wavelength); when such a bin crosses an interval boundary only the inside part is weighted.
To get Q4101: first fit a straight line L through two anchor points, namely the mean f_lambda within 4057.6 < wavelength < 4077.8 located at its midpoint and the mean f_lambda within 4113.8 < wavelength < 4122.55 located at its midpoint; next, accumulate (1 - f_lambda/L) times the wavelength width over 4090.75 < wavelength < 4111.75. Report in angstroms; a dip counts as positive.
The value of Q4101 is 2.3 angstroms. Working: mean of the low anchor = 6.68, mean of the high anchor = 7.14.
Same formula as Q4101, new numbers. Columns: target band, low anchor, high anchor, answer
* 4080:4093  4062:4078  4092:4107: -2.2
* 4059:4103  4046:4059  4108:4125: 1.1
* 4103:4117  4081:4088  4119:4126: 0.9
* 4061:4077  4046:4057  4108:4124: 0.3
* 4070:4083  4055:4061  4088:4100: 0.3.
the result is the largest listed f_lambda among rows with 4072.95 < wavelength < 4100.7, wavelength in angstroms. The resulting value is 8.168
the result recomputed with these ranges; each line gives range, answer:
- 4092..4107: 7.67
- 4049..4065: 7.398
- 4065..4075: 9.35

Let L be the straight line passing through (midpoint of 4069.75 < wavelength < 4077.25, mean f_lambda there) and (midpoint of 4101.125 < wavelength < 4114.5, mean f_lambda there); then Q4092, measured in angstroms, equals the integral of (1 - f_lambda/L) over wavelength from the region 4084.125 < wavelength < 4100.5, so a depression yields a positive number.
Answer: -1.6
